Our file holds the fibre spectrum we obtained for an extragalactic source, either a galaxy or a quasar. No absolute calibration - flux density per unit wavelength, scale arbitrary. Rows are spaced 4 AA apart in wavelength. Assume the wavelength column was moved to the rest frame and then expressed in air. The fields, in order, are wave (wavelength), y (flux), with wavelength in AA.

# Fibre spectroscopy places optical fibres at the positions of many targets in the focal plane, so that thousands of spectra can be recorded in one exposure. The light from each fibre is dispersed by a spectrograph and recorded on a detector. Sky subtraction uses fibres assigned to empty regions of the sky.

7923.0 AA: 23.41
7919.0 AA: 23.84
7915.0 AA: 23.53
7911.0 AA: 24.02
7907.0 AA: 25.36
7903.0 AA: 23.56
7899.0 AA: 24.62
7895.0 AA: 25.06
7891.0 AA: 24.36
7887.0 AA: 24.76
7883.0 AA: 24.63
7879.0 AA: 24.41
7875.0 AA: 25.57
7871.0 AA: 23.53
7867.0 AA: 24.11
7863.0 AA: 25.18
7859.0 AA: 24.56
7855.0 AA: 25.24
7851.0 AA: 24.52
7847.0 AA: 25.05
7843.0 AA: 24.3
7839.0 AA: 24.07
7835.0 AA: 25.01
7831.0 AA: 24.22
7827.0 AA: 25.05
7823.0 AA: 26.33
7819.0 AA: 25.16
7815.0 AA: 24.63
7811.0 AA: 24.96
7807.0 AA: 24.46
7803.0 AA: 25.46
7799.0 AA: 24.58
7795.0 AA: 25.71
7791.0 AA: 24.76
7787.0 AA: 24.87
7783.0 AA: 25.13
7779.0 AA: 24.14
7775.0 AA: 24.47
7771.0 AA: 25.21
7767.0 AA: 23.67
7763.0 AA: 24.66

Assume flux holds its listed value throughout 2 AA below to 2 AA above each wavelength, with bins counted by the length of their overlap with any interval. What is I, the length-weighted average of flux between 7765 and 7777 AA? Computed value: 24.4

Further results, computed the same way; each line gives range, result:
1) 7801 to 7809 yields 25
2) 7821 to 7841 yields 24.9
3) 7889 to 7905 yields 24.4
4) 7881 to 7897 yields 24.7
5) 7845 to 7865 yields 24.9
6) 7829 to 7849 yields 24.5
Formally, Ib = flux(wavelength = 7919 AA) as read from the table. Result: 23.84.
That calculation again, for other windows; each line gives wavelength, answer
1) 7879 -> 24.41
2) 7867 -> 24.11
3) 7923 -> 23.41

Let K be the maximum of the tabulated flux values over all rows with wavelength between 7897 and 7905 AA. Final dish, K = 24.62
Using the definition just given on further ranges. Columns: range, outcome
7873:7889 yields 25.57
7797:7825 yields 26.33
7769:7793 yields 25.21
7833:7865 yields 25.24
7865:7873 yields 24.11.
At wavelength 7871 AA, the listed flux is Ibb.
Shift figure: 23.53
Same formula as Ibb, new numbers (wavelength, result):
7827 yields 25.05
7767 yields 23.67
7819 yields 25.16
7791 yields 24.76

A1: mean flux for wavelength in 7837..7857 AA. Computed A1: 24.6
